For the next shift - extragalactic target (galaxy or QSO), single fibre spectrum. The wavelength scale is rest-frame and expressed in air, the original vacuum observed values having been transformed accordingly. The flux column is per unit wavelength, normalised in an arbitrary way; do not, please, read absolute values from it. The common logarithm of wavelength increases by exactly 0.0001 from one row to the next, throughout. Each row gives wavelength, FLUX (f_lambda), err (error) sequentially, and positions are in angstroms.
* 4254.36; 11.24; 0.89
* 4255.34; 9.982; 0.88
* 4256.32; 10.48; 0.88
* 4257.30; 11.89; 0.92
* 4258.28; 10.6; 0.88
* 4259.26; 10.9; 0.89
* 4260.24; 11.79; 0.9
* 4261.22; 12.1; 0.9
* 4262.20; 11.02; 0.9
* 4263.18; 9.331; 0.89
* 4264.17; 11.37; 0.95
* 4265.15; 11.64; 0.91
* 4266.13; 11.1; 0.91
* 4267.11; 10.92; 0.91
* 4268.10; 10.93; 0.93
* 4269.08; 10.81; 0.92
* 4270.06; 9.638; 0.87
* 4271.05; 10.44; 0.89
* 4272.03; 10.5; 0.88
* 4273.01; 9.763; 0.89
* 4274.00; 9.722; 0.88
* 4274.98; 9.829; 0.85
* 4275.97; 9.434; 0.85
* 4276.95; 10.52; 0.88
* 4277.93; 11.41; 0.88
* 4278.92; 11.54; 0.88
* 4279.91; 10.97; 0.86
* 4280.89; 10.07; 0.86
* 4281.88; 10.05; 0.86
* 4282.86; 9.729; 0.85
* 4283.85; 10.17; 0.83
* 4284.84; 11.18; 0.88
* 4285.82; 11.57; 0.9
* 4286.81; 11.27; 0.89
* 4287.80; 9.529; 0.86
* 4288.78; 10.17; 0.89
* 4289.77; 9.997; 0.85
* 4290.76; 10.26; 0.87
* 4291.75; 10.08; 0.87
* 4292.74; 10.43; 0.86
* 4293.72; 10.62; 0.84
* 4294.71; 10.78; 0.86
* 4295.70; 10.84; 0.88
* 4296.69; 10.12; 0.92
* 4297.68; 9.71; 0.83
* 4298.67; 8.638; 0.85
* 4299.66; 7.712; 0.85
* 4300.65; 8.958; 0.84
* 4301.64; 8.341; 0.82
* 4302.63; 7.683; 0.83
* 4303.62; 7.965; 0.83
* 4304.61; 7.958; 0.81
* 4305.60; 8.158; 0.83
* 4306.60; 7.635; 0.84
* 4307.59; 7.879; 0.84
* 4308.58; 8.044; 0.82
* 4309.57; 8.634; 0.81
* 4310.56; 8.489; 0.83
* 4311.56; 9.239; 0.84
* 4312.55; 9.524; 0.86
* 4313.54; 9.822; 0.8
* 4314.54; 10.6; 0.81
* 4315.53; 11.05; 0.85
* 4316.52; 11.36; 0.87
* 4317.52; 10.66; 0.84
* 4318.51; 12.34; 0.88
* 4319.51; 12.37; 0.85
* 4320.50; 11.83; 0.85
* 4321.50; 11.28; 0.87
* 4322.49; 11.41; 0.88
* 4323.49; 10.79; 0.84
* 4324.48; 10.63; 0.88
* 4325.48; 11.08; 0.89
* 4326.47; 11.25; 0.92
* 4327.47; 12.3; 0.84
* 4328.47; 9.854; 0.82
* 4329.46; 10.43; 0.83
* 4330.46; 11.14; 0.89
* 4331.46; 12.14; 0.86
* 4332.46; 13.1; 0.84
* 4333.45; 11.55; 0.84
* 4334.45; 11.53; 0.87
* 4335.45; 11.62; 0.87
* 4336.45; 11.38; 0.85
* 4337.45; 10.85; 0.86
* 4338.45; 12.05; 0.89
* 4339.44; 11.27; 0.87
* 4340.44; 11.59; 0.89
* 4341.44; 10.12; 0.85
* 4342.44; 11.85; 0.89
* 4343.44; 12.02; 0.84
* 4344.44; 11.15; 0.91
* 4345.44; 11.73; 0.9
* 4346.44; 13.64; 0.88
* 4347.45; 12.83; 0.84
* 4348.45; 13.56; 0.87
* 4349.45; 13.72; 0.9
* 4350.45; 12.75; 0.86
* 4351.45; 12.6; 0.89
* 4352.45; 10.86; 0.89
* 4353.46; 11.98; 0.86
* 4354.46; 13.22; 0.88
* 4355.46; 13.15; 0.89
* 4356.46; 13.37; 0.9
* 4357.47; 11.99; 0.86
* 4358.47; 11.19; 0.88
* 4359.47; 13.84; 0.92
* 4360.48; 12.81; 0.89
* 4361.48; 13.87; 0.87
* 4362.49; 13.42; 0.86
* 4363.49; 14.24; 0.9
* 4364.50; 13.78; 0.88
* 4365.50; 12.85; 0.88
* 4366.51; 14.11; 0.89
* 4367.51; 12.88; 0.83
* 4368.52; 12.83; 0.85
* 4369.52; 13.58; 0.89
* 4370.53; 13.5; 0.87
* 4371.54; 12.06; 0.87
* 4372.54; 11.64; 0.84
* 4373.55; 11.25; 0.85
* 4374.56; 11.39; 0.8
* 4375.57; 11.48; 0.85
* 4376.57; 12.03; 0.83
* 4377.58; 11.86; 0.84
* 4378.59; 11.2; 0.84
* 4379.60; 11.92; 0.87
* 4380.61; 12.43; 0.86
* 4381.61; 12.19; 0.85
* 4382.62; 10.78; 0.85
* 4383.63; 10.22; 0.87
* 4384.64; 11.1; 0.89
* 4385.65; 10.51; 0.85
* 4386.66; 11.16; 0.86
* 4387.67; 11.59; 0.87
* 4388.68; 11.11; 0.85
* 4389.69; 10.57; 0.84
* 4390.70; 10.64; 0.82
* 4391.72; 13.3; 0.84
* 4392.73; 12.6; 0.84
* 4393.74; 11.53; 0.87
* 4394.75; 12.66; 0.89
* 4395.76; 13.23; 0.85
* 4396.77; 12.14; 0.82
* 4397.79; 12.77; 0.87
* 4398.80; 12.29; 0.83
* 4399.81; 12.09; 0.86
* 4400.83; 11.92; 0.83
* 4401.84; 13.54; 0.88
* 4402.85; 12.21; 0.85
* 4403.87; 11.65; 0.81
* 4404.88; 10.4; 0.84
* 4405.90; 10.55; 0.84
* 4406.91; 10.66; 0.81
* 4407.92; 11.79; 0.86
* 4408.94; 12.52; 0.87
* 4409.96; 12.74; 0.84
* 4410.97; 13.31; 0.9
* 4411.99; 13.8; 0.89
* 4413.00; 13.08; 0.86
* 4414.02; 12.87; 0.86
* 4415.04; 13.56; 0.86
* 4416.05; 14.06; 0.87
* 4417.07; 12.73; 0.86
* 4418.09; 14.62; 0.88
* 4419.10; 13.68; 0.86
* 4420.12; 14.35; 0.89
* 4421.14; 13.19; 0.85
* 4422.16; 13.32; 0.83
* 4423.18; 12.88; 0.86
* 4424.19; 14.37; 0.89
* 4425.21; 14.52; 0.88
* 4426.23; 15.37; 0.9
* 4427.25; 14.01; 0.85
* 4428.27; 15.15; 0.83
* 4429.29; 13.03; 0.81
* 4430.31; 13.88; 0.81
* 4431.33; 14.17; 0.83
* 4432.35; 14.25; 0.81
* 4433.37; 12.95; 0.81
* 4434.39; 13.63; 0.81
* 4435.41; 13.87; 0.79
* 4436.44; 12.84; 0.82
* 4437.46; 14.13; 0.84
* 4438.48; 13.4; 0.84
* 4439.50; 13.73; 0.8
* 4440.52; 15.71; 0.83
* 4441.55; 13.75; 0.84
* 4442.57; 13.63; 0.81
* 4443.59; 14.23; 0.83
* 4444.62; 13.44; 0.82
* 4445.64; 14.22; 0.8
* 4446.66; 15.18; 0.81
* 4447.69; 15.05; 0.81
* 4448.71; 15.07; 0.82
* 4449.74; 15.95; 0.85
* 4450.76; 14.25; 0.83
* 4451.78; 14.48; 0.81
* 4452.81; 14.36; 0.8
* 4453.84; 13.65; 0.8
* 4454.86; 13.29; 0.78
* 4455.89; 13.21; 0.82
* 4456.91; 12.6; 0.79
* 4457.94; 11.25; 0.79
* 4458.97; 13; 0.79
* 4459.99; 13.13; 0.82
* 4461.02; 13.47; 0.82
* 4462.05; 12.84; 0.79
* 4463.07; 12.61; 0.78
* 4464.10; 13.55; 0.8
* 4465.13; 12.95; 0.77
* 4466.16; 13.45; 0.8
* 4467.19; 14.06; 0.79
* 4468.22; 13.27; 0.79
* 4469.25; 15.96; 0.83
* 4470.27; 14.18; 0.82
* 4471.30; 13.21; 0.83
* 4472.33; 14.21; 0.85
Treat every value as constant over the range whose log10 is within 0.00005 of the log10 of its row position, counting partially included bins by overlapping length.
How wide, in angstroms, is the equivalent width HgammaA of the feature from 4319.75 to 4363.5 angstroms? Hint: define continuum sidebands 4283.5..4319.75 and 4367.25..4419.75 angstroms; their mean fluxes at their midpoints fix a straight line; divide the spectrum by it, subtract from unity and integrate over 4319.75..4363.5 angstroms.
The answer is -4.95 angstroms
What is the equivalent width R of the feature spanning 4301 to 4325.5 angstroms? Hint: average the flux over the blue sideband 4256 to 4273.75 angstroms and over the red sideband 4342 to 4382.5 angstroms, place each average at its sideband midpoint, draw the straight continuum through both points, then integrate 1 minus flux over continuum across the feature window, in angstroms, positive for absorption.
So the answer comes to 4.1 angstroms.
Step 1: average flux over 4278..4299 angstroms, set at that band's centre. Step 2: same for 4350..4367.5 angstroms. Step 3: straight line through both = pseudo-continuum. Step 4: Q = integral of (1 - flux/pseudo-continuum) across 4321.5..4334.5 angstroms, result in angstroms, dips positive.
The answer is 0.6 angstroms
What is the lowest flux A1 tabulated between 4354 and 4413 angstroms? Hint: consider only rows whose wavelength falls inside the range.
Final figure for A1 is 10.22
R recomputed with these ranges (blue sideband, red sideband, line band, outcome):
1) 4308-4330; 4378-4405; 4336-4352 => -1.55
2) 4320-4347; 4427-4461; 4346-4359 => -0.87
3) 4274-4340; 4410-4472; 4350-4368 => -1.96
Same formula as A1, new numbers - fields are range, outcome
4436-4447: 12.84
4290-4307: 7.635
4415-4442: 12.73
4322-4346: 9.854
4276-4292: 9.529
